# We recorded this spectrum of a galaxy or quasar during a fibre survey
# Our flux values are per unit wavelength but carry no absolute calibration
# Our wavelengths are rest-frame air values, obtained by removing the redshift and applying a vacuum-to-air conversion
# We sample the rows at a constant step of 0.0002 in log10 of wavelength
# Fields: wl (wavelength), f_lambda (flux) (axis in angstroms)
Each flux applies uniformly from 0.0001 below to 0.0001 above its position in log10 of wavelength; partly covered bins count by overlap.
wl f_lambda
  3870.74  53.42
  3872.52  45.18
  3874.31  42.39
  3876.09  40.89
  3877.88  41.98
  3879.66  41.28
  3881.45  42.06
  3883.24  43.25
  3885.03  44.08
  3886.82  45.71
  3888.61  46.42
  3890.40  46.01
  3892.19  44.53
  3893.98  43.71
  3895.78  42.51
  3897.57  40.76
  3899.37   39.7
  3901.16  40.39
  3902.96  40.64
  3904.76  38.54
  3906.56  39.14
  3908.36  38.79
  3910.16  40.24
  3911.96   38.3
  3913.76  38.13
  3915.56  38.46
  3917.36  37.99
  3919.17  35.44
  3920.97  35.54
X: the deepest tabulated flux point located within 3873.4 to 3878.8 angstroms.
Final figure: 40.89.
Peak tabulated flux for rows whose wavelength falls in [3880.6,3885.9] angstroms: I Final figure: 44.08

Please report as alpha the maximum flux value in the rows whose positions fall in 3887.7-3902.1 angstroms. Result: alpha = 46.42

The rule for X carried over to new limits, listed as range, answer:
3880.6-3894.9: 42.06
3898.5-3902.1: 39.7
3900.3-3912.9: 38.3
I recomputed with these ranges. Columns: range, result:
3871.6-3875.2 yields 45.18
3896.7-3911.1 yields 40.76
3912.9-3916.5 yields 38.46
